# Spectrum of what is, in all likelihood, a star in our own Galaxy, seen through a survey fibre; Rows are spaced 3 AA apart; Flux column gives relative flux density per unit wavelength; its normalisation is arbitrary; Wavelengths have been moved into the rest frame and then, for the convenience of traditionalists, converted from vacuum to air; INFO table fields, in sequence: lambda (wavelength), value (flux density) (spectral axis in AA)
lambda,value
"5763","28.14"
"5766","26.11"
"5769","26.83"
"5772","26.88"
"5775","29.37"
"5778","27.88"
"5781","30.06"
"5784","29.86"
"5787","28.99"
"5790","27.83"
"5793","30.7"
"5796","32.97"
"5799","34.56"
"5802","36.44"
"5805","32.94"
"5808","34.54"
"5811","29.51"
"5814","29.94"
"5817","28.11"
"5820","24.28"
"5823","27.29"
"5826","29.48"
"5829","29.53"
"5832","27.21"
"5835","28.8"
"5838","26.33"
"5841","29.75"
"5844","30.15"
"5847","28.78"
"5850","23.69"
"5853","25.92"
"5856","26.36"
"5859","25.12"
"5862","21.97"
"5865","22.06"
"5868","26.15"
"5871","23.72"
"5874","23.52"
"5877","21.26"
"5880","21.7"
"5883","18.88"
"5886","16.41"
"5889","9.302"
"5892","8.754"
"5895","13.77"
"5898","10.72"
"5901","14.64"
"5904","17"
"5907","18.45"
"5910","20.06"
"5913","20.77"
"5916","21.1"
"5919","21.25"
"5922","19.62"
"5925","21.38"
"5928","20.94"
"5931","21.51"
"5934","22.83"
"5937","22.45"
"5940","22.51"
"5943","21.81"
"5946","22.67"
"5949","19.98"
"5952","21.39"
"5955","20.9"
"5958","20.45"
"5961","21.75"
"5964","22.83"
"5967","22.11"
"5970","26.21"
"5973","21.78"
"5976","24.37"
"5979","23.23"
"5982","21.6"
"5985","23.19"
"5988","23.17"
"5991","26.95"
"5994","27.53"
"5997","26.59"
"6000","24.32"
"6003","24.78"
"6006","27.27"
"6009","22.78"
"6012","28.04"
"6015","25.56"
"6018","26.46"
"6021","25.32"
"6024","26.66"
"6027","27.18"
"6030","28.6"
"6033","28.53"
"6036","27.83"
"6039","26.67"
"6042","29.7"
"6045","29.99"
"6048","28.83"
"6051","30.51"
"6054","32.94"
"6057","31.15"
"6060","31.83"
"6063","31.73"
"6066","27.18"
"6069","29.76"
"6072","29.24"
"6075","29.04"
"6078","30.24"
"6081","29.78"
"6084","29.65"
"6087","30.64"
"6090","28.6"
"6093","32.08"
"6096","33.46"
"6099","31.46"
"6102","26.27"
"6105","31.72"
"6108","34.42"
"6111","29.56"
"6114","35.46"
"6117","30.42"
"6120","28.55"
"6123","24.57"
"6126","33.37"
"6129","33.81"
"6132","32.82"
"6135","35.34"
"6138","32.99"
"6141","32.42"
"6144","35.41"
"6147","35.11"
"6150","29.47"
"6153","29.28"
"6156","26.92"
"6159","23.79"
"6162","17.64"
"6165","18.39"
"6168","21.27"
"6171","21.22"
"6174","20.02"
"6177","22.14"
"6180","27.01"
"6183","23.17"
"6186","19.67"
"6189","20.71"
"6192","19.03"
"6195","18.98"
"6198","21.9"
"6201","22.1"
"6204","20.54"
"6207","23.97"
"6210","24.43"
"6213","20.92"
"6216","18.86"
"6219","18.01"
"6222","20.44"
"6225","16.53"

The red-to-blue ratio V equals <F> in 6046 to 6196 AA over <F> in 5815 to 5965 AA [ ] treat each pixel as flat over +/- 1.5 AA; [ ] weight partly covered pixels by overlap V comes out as 1.28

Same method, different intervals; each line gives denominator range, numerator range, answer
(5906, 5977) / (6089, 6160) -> 1.44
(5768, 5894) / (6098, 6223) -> 0.98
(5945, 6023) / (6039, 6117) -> 1.28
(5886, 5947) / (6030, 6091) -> 1.60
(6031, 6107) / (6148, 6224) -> 0.74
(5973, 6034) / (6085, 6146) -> 1.24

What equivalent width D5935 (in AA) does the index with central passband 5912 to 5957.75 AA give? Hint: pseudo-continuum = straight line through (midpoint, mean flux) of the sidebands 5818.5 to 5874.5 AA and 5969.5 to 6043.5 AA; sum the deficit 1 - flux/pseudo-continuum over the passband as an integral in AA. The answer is 8.2 AA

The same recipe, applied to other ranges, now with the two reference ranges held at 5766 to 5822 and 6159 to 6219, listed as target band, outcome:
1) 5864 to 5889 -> 6.38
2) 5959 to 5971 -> 1.45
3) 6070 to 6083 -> -3.26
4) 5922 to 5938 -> 3.17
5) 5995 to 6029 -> -1.19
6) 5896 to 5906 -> 4.80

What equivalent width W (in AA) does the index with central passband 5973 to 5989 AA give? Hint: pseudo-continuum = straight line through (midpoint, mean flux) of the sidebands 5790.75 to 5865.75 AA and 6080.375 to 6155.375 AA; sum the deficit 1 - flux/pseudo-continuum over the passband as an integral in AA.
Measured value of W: 3.8 AA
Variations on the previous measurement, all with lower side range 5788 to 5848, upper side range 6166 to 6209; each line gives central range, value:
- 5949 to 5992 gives 6.1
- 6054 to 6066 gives -3.3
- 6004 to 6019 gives -0.2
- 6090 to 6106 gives -4.9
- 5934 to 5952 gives 3.4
